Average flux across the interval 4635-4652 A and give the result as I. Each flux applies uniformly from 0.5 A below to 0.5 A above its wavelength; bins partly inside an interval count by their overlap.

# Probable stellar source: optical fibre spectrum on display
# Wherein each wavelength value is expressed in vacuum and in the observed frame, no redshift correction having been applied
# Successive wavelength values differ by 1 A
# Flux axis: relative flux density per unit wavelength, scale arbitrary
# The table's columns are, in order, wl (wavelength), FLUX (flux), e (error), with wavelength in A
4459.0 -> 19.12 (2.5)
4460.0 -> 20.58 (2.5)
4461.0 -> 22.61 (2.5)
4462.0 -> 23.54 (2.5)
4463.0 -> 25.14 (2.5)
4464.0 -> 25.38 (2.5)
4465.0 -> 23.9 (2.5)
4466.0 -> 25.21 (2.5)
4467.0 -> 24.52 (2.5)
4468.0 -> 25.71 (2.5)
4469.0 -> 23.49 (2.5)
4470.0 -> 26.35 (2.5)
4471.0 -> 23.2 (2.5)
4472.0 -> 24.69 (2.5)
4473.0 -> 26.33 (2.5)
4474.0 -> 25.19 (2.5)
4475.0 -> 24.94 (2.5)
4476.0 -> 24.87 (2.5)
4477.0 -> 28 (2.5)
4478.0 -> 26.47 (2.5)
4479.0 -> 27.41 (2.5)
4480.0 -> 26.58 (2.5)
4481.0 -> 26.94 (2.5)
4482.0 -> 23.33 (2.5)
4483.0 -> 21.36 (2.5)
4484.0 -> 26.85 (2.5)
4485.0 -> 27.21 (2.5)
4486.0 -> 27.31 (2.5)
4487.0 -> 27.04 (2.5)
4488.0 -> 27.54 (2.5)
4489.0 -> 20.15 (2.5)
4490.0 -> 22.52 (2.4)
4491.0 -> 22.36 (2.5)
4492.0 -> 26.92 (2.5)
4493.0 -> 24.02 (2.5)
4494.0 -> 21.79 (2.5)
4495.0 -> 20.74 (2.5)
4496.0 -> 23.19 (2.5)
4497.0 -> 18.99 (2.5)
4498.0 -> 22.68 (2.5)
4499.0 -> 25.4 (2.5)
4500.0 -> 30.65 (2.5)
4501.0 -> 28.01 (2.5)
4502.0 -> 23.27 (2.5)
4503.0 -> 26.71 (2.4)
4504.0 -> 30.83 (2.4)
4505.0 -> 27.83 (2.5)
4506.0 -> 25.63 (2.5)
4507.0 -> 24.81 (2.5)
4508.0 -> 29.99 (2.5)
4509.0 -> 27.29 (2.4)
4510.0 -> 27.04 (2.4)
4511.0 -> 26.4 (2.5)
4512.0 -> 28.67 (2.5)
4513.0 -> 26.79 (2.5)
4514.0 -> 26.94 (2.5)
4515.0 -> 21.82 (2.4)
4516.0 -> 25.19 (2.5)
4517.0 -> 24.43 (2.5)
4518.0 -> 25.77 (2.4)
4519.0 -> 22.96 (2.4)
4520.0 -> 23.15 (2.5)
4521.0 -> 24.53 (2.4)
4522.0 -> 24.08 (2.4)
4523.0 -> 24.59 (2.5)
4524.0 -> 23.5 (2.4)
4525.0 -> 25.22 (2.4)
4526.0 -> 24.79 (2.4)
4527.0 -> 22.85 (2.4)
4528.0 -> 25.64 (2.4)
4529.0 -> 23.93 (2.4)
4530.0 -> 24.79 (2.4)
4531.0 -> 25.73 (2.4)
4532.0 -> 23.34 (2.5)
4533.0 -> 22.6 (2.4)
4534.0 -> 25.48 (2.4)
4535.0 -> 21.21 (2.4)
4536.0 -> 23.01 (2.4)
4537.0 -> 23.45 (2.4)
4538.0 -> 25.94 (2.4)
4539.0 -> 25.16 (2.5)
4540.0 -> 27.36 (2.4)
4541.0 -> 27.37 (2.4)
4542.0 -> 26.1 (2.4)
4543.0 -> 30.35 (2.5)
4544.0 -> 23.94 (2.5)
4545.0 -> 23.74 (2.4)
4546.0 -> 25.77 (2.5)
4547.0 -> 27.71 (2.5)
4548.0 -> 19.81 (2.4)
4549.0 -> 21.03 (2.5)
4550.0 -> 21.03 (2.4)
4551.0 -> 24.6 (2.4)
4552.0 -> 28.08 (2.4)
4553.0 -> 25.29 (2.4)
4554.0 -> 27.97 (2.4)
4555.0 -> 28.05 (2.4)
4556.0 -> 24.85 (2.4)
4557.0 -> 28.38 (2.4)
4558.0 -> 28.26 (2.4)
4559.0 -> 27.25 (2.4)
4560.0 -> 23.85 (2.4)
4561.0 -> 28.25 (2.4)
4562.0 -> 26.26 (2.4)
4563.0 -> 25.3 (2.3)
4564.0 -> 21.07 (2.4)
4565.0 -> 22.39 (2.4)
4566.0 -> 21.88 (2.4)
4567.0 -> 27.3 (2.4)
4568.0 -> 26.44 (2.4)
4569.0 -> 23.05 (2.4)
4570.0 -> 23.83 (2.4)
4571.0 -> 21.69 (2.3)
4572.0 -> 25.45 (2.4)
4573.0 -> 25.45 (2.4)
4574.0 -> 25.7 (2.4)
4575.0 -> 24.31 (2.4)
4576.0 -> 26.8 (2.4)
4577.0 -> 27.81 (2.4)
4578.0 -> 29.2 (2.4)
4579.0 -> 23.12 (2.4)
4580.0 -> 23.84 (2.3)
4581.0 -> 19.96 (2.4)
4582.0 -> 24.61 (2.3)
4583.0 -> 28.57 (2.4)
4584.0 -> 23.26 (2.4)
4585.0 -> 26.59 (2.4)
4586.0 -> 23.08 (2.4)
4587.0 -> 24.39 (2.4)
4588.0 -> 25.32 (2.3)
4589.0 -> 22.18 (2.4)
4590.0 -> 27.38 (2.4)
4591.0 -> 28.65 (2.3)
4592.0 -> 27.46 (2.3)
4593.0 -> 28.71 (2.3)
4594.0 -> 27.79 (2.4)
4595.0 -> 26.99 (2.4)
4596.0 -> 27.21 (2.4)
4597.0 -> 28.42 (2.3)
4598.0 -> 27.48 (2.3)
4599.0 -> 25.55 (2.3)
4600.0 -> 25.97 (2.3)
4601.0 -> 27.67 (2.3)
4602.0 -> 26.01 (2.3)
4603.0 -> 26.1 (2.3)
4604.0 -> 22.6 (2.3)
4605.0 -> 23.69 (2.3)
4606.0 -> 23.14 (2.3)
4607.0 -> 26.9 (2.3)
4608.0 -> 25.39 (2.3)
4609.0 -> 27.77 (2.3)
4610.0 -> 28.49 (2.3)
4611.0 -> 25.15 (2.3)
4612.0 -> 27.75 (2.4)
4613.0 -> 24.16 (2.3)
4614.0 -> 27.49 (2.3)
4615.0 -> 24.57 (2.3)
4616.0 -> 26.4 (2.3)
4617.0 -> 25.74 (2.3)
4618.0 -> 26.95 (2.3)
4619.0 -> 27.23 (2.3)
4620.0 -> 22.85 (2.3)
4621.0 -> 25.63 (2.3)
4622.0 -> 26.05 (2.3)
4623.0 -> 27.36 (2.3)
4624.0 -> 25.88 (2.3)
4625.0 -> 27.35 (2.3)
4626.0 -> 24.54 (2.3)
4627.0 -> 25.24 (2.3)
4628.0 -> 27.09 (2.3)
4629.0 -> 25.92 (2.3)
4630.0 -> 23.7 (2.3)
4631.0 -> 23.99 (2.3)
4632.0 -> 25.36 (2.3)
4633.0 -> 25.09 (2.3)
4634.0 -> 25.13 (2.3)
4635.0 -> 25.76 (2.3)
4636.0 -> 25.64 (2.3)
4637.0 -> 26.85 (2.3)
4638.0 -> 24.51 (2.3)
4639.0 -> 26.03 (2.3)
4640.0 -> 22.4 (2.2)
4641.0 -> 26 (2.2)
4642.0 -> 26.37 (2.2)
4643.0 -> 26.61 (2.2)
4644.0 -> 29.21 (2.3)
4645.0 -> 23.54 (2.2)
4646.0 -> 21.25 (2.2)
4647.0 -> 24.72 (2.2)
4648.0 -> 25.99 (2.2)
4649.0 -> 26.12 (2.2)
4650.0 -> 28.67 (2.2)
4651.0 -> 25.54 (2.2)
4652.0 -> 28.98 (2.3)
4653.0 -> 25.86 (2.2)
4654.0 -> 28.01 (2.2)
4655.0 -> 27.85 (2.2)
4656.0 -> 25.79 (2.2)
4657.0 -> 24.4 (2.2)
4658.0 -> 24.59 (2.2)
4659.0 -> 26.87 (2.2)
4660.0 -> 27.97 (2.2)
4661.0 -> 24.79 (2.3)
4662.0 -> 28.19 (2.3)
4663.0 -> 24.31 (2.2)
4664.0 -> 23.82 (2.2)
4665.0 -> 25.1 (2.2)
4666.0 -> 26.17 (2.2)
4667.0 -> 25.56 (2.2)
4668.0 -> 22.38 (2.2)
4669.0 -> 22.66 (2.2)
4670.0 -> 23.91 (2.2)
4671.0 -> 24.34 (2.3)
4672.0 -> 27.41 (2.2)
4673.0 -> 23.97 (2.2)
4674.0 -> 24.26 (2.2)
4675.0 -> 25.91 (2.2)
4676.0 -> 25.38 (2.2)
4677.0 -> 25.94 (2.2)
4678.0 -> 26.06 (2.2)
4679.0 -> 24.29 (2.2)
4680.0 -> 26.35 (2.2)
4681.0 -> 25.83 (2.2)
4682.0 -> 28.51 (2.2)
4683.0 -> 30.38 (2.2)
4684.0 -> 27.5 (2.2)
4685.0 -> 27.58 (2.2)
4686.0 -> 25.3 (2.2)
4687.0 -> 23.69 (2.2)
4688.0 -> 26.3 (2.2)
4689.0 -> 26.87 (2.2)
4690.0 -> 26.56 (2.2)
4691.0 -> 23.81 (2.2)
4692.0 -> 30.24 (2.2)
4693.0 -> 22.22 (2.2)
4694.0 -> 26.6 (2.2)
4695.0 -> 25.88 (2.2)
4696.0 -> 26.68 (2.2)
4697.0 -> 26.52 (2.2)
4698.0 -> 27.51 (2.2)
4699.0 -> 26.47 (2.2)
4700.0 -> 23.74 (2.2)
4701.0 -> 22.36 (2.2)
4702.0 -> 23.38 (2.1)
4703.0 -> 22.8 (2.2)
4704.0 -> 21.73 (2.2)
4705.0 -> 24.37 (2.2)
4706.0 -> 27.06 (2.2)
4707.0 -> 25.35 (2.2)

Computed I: 25.7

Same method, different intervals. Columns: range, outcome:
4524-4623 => 25.4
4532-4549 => 24.8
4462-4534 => 25.1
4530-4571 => 25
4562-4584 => 24.7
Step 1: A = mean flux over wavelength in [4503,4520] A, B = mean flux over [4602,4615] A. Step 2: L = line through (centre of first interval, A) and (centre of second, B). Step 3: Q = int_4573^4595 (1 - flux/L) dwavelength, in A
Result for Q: 0.14 A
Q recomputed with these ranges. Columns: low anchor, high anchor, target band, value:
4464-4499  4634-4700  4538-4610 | -0.9 A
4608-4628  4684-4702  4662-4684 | 0.3 A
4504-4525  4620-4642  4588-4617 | -0.9 A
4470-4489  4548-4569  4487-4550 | 1.4 A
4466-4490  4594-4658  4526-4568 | 1.0 A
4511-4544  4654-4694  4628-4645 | 0.0 A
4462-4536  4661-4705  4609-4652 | -0.8 A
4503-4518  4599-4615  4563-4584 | 1.2 A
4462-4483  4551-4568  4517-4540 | 1.3 A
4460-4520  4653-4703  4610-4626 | -0.3 A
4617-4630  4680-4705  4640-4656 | -0.2 A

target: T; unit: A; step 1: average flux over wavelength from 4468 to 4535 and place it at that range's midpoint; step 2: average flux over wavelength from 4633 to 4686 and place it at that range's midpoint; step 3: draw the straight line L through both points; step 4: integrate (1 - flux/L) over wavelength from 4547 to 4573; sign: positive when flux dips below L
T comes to 0.5 A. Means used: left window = 25.1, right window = 25.8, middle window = 24.9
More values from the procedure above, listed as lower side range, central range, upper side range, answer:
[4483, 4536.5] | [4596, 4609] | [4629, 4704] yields -0.3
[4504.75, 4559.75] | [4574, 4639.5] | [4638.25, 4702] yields -0.7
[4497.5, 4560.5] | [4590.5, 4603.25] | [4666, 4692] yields -0.8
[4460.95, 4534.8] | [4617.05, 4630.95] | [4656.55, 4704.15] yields -0.2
